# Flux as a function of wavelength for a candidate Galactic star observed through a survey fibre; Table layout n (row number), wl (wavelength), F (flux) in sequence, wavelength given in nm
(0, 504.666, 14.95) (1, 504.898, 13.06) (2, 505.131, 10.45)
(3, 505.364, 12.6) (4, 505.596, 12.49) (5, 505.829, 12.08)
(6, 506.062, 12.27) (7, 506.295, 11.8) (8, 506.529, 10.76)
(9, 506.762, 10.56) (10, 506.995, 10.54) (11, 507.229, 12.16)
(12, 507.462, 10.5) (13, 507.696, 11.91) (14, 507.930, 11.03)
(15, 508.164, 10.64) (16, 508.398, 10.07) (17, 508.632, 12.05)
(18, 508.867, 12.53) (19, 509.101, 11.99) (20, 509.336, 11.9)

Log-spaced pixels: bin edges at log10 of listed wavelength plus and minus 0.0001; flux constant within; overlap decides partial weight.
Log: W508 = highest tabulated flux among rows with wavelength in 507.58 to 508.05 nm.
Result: 11.91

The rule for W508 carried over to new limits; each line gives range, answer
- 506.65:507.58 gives 12.16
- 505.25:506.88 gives 12.6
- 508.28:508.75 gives 12.05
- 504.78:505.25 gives 13.06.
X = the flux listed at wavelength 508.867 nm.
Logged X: 12.53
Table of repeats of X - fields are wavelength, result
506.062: 12.27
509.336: 11.9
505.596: 12.49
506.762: 10.56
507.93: 11.03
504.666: 14.95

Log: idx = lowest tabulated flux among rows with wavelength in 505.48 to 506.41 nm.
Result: 11.8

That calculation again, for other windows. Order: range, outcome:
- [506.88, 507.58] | 10.5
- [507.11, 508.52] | 10.07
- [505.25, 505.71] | 12.49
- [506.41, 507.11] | 10.54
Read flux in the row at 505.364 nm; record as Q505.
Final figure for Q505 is 12.6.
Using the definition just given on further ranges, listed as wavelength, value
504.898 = 13.06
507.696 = 11.91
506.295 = 11.8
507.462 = 10.5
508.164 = 10.64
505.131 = 10.45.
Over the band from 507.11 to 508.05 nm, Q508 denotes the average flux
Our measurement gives 11.4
